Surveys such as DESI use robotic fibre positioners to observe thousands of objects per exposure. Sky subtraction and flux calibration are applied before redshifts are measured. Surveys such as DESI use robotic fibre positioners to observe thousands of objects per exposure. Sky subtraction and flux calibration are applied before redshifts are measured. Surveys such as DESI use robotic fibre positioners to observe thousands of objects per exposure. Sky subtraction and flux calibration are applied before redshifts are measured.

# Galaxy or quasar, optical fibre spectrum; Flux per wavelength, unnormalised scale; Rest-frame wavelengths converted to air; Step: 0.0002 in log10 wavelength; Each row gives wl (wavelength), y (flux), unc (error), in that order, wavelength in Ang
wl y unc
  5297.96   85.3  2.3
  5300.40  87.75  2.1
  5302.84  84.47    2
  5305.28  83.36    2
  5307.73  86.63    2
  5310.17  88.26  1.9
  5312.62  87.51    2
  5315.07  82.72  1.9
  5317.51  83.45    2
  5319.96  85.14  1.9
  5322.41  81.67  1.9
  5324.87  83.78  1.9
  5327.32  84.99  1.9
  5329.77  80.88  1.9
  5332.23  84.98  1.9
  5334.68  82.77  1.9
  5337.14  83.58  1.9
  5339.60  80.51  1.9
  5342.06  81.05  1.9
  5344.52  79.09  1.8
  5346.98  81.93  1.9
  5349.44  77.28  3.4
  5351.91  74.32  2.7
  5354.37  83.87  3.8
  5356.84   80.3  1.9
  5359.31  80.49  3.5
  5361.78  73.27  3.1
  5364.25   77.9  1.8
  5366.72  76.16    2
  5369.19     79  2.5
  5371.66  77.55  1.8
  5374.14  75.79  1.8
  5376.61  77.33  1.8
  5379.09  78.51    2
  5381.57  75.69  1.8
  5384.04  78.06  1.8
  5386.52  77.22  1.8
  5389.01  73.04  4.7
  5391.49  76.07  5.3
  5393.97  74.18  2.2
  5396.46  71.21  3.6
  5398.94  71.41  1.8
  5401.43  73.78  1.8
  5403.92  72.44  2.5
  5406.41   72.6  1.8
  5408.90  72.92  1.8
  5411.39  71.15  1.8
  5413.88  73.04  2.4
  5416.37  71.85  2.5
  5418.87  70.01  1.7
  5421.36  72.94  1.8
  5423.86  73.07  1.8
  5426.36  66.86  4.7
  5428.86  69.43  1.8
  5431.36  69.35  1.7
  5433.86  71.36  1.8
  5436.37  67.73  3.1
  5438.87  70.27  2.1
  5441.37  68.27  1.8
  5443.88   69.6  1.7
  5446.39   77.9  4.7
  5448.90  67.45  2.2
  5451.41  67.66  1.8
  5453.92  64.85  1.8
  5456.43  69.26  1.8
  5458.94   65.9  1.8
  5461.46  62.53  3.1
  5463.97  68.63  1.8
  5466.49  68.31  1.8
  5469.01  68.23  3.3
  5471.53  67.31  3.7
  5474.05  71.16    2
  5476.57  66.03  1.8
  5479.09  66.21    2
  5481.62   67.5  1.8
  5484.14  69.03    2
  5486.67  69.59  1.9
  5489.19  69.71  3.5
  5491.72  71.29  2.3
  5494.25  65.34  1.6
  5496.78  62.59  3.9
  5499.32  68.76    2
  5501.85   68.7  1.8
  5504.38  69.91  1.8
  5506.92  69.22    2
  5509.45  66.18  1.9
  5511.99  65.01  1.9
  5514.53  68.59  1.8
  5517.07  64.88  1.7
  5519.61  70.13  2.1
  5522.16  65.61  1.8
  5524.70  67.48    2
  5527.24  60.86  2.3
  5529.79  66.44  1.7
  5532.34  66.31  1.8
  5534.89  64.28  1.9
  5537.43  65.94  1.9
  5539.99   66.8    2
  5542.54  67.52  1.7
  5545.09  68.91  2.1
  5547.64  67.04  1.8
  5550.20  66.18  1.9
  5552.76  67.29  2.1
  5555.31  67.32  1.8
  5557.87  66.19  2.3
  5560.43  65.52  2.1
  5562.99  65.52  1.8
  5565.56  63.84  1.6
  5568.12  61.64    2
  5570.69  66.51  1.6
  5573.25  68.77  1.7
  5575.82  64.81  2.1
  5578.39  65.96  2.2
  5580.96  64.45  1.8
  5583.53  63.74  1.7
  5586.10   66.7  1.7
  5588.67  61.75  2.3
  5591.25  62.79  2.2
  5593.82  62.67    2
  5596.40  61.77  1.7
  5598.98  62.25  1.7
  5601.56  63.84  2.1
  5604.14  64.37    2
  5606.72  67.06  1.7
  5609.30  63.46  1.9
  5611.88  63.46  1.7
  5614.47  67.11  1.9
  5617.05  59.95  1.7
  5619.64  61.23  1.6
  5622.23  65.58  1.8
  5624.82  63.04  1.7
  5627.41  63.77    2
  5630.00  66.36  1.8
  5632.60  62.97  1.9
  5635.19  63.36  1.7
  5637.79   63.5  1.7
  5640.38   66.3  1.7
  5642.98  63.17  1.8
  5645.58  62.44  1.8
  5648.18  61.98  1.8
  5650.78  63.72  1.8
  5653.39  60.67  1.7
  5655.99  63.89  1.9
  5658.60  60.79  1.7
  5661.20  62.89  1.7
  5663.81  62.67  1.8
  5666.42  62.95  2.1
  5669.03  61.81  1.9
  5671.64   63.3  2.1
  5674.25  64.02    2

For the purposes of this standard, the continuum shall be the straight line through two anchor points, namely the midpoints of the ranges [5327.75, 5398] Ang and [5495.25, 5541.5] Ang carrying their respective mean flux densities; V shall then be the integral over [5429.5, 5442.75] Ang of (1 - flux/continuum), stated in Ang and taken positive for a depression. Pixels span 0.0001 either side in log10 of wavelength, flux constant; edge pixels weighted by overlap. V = 0.6 Ang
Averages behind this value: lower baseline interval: 78.3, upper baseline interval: 66.5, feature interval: 69.4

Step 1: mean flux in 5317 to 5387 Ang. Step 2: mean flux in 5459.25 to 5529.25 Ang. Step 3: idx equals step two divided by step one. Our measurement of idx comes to 0.84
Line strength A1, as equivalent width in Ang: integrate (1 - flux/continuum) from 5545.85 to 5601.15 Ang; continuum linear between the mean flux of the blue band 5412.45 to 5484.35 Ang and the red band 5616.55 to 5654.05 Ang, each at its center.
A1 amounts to 0.2 Ang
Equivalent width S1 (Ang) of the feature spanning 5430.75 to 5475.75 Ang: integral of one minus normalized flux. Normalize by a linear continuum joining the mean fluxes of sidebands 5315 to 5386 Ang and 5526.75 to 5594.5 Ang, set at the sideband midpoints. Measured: 2.6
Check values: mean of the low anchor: 80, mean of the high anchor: 65.5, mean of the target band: 68.6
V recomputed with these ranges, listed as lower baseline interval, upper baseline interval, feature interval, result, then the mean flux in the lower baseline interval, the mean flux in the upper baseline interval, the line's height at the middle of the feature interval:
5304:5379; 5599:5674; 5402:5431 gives 2.0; 81.1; 63.4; 76.6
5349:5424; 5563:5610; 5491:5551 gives 0.9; 75.2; 64.3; 67.9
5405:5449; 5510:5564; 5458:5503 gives 0.7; 71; 66.4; 68.7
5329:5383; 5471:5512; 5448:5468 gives 1.1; 79.2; 68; 70.7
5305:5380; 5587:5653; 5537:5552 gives 0.2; 81.1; 63.5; 68.3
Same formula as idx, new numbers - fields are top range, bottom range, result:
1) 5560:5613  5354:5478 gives 0.89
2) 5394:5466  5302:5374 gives 0.86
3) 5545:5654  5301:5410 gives 0.81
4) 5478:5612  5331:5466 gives 0.89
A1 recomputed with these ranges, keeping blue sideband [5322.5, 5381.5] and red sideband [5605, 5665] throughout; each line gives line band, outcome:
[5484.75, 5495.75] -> 0.5 Ang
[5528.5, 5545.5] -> 0.6 Ang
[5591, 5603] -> 0.5 Ang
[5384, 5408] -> 1.1 Ang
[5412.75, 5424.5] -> 0.6 Ang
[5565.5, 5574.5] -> 0.2 Ang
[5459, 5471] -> 1.0 Ang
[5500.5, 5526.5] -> 1.1 Ang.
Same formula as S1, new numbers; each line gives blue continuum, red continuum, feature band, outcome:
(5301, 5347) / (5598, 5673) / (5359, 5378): 0.9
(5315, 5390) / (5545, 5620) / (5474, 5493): 0.7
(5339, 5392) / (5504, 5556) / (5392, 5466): 3.3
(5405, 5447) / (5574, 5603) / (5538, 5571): -0.4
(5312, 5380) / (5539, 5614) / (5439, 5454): 0.8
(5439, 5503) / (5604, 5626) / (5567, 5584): 0.0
